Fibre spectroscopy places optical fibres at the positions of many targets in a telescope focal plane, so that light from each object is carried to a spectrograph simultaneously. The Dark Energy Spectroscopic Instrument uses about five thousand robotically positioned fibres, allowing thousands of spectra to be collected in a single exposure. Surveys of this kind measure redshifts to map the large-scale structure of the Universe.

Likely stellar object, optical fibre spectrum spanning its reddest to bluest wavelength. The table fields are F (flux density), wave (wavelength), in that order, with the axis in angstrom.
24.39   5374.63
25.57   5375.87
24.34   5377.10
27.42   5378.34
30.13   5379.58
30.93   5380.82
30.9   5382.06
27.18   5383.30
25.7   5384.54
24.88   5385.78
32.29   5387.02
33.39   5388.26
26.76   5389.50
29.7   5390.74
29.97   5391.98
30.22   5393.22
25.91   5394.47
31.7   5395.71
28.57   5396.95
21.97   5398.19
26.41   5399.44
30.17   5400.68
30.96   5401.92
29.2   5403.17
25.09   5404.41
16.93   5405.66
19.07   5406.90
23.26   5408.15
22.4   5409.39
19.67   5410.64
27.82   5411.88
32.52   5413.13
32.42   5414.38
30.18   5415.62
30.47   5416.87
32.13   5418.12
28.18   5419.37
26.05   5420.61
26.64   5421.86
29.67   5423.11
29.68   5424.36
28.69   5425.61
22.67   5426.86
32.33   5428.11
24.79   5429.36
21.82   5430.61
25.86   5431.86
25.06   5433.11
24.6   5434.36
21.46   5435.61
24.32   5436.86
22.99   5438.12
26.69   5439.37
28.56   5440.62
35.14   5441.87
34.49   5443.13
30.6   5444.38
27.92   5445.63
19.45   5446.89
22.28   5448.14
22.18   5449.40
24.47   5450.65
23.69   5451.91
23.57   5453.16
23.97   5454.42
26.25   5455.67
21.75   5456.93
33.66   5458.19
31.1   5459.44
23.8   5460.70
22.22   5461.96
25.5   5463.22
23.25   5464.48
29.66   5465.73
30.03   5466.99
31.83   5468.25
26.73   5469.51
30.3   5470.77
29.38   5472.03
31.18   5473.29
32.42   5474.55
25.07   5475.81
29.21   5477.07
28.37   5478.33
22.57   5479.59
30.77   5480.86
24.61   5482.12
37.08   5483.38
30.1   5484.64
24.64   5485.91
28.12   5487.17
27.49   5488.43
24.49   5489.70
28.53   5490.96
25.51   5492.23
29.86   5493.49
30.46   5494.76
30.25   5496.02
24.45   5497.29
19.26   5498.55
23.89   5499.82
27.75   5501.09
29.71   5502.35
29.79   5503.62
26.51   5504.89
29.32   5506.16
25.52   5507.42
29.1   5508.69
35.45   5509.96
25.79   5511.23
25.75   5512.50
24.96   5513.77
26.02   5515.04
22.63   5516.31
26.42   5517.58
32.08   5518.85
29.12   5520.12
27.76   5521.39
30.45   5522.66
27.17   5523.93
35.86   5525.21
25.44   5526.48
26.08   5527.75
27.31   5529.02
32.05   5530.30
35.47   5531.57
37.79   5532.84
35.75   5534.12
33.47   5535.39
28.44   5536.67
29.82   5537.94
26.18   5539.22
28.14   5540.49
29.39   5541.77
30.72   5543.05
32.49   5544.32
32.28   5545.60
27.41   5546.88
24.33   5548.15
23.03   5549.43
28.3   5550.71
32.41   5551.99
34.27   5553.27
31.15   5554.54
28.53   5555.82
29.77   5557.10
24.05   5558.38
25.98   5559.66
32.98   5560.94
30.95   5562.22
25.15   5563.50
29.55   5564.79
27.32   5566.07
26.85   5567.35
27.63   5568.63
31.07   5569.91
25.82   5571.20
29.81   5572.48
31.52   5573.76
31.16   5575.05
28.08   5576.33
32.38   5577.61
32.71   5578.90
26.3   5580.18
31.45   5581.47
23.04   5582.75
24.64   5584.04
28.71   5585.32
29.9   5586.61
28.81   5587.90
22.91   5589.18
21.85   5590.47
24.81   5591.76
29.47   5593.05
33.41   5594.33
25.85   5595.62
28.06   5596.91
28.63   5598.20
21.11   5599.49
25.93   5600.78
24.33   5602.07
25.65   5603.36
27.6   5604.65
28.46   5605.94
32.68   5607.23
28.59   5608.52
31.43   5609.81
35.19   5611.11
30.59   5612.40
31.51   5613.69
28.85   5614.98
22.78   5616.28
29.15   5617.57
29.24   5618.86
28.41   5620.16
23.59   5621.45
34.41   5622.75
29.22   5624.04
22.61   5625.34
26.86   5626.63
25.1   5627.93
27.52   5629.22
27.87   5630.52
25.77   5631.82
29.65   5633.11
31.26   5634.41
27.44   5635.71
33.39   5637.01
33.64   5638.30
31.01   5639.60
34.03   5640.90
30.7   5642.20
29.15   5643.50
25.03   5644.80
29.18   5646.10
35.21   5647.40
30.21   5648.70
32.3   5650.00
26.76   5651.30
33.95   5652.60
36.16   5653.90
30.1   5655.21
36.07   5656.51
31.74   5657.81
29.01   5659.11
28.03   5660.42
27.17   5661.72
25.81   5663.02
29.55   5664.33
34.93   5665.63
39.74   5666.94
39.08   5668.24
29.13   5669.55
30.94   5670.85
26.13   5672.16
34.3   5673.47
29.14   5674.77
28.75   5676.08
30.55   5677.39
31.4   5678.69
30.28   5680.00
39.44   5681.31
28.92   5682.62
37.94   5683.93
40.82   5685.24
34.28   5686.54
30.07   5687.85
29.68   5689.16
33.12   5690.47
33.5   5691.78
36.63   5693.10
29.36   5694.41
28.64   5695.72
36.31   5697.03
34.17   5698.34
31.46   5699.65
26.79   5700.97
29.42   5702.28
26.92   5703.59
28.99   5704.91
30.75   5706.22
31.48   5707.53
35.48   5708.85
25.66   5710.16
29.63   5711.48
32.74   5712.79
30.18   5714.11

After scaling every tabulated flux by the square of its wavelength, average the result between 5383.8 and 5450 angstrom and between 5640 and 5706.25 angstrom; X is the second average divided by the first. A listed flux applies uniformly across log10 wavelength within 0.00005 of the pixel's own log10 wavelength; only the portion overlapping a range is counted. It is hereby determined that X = 1.3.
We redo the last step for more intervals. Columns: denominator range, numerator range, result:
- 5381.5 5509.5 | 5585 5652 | 1.12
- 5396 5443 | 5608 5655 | 1.20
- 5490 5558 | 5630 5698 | 1.15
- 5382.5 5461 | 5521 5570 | 1.15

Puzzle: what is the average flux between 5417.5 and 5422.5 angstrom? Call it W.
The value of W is 28.3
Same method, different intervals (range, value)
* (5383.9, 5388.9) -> 29.1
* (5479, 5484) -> 28.8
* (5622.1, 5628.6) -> 27.7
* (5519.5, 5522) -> 28.5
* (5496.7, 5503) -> 25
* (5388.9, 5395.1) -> 28.5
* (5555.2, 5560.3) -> 27.1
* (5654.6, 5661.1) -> 31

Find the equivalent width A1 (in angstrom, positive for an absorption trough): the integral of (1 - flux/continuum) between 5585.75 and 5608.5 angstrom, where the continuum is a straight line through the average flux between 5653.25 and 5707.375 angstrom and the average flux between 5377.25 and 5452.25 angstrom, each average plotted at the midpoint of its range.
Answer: 2.4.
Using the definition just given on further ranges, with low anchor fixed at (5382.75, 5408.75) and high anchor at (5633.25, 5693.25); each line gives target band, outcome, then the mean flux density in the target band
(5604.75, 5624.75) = 0.9 angstrom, 29.5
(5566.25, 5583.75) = 0.8 angstrom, 28.9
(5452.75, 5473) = 0.8 angstrom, 27.2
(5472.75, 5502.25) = 1.1 angstrom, 27.7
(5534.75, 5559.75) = 0.6 angstrom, 29.1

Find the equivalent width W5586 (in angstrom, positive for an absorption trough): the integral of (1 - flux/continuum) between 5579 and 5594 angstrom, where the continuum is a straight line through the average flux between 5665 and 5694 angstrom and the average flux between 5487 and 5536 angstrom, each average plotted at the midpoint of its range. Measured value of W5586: 1.8 angstrom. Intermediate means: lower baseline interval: 28.5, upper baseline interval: 33.1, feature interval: 26.9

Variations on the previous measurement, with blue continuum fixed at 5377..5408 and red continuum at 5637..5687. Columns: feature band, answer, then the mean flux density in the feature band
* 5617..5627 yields 1.1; 28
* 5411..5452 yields 1.5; 27.1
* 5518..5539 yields -0.7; 30.7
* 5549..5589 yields 2.1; 28.8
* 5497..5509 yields 1.2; 26.5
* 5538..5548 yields 0.2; 29.3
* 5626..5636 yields 1.2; 27.7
